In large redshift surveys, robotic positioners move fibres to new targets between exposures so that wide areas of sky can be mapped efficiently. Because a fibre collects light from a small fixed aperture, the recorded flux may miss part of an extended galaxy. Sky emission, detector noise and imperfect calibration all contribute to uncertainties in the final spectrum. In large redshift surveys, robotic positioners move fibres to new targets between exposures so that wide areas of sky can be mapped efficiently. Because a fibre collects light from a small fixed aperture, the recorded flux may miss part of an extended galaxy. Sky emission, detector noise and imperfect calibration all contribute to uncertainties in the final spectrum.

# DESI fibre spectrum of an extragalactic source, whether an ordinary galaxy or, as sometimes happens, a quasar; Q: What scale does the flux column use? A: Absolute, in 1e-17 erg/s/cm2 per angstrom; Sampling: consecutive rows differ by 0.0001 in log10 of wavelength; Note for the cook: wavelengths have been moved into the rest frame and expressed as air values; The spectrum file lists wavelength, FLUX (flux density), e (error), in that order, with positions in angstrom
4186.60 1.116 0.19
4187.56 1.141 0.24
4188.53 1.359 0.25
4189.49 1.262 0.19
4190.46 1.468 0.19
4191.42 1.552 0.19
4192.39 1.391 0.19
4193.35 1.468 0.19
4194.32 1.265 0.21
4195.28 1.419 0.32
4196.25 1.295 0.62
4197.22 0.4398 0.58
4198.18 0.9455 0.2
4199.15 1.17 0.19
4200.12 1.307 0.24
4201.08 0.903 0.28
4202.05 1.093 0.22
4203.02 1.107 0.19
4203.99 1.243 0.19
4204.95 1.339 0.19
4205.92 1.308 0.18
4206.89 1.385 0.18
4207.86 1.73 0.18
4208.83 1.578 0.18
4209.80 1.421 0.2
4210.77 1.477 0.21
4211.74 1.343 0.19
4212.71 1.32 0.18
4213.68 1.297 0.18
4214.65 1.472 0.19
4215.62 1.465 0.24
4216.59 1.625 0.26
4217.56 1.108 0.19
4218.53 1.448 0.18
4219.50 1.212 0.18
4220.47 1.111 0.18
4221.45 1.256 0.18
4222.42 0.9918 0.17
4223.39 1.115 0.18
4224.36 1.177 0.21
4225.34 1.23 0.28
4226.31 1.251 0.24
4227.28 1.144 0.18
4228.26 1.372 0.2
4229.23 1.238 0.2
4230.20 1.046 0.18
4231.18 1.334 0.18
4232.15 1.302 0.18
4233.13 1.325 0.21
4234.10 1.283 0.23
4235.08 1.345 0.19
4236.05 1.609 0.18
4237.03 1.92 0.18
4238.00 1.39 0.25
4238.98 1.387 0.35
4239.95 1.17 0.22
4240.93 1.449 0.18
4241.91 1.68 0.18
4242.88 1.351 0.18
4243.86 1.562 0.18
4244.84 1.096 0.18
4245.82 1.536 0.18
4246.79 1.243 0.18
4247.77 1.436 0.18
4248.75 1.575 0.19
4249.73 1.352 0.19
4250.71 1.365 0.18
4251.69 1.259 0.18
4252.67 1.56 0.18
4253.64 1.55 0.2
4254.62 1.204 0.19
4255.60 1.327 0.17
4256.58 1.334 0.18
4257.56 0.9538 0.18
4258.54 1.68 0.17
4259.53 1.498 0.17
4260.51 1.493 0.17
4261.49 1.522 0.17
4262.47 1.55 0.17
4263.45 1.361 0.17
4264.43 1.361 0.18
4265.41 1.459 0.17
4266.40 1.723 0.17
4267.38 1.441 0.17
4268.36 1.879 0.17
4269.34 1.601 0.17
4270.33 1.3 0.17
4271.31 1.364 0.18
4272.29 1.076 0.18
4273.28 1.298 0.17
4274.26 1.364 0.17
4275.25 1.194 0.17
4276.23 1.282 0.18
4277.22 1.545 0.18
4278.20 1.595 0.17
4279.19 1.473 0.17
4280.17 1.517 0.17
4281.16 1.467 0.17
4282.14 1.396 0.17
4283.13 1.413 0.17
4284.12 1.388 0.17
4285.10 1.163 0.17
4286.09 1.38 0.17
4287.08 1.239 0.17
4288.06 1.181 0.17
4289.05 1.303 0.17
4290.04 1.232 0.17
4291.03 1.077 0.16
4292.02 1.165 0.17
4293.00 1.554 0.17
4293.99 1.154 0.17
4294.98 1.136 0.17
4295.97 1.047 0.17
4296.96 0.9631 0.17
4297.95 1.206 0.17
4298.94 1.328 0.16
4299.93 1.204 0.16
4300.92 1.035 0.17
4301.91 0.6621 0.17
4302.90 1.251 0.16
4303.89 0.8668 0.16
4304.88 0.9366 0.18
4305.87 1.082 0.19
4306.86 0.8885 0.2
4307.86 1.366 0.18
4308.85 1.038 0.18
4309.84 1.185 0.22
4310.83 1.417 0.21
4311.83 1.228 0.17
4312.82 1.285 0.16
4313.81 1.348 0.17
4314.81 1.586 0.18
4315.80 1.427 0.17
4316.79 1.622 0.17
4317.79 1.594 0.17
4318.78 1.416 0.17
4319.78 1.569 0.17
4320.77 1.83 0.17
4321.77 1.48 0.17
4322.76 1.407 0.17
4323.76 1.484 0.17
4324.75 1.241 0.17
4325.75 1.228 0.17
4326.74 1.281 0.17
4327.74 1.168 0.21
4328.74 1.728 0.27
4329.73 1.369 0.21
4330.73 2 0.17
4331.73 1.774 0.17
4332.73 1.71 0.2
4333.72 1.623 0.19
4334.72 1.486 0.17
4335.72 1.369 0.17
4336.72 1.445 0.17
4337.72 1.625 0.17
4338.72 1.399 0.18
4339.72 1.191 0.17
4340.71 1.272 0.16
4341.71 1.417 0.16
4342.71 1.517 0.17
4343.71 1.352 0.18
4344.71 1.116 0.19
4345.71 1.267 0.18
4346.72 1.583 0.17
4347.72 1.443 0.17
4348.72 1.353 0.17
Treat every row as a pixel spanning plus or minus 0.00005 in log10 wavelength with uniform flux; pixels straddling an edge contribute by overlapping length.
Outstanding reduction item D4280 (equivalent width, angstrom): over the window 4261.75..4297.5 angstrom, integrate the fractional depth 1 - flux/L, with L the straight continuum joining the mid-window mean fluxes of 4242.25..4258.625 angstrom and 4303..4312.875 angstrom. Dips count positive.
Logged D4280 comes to -2.9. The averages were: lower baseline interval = 1.37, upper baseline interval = 1.13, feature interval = 1.35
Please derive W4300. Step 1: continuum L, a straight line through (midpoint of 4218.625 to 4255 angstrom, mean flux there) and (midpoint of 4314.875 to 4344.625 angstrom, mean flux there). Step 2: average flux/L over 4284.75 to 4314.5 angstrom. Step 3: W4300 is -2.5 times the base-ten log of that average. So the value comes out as 0.22 mag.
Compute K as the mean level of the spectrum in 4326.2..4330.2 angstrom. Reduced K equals 1.39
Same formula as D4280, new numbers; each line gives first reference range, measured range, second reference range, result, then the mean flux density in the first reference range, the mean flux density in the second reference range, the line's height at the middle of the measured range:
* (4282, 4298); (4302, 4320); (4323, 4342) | 1.1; 1.23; 1.46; 1.35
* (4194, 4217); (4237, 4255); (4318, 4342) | -0.8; 1.29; 1.48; 1.35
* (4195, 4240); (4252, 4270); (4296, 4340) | -2.1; 1.29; 1.35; 1.31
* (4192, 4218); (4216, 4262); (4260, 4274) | 1.2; 1.29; 1.46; 1.38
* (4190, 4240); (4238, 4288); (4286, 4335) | -3.7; 1.3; 1.31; 1.31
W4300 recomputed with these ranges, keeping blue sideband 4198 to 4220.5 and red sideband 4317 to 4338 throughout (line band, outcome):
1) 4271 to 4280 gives 0.05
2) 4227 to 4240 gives 0.00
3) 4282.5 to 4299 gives 0.18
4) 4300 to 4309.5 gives 0.40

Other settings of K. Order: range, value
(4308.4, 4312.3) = 1.22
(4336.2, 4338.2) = 1.53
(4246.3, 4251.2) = 1.39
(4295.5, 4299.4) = 1.13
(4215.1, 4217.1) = 1.54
